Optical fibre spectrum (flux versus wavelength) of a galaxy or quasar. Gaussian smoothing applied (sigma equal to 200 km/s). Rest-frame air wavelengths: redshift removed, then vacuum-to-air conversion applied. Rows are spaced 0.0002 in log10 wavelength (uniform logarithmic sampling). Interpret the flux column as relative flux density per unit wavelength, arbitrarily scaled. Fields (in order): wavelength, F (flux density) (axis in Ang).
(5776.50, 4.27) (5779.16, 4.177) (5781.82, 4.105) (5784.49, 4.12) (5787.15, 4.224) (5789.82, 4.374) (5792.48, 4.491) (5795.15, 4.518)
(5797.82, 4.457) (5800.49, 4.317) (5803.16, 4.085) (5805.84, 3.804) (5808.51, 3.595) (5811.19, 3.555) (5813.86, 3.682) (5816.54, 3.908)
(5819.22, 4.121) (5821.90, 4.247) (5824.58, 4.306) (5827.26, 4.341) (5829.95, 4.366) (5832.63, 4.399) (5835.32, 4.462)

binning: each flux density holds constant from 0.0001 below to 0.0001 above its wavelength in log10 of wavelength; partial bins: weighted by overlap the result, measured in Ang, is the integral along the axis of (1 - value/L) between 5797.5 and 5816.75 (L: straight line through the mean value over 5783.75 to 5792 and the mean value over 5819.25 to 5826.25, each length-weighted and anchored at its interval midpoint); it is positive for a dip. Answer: 1.7 Ang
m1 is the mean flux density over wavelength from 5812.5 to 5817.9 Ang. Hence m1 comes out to 3.8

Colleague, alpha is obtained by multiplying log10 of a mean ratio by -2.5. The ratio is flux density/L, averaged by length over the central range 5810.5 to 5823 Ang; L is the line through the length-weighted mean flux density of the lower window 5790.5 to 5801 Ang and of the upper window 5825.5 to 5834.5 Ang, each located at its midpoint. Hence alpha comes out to 0.13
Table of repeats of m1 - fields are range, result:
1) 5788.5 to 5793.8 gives 4.44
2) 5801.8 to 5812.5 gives 3.76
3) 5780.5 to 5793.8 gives 4.26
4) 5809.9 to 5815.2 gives 3.62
